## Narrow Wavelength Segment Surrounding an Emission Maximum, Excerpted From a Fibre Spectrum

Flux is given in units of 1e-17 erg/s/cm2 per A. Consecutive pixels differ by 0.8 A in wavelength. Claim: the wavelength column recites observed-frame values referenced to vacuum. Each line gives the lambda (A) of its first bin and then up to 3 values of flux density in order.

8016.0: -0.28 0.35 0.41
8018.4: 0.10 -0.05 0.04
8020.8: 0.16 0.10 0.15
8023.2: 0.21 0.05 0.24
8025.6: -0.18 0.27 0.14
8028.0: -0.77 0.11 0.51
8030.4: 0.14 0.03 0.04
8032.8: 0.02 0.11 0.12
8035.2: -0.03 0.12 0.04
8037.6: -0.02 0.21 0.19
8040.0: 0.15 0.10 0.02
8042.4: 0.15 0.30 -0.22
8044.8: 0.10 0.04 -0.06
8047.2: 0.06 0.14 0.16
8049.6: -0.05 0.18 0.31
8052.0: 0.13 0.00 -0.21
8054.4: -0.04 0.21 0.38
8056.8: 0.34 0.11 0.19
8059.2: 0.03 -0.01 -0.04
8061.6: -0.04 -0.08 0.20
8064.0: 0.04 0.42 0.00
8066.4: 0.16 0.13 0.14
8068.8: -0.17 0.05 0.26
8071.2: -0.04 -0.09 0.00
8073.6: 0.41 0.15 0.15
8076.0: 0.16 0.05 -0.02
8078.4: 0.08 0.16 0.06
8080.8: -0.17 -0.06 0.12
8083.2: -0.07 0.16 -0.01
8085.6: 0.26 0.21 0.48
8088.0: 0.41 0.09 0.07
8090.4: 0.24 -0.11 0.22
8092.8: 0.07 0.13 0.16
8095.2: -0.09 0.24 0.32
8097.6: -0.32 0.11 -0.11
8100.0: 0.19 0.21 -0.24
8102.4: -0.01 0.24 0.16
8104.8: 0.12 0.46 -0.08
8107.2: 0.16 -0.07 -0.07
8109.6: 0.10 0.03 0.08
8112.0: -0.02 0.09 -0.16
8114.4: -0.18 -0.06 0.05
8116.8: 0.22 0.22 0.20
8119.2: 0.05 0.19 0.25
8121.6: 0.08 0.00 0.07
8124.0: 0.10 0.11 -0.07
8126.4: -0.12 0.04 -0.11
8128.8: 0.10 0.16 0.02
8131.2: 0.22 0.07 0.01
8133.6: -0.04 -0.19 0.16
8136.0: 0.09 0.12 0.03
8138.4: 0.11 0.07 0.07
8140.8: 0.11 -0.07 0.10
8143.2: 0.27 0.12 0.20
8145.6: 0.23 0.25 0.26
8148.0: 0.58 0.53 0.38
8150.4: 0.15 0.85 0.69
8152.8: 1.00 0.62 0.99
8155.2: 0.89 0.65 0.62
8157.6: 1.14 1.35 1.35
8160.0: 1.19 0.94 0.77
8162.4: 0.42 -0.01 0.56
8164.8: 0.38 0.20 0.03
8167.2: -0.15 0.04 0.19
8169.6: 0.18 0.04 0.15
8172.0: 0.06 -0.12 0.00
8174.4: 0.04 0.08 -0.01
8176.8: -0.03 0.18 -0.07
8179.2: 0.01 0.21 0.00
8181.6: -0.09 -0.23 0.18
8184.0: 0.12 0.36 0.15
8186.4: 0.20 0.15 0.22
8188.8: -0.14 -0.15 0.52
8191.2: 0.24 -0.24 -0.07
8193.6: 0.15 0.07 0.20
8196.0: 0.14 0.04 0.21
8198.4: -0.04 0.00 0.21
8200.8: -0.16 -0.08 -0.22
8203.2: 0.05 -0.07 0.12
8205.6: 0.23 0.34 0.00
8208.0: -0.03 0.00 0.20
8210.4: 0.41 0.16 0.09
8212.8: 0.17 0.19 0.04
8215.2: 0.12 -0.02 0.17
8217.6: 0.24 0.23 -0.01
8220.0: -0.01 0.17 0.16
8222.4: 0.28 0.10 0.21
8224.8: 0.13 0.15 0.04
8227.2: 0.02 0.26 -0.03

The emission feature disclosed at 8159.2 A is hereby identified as [O II] 3727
